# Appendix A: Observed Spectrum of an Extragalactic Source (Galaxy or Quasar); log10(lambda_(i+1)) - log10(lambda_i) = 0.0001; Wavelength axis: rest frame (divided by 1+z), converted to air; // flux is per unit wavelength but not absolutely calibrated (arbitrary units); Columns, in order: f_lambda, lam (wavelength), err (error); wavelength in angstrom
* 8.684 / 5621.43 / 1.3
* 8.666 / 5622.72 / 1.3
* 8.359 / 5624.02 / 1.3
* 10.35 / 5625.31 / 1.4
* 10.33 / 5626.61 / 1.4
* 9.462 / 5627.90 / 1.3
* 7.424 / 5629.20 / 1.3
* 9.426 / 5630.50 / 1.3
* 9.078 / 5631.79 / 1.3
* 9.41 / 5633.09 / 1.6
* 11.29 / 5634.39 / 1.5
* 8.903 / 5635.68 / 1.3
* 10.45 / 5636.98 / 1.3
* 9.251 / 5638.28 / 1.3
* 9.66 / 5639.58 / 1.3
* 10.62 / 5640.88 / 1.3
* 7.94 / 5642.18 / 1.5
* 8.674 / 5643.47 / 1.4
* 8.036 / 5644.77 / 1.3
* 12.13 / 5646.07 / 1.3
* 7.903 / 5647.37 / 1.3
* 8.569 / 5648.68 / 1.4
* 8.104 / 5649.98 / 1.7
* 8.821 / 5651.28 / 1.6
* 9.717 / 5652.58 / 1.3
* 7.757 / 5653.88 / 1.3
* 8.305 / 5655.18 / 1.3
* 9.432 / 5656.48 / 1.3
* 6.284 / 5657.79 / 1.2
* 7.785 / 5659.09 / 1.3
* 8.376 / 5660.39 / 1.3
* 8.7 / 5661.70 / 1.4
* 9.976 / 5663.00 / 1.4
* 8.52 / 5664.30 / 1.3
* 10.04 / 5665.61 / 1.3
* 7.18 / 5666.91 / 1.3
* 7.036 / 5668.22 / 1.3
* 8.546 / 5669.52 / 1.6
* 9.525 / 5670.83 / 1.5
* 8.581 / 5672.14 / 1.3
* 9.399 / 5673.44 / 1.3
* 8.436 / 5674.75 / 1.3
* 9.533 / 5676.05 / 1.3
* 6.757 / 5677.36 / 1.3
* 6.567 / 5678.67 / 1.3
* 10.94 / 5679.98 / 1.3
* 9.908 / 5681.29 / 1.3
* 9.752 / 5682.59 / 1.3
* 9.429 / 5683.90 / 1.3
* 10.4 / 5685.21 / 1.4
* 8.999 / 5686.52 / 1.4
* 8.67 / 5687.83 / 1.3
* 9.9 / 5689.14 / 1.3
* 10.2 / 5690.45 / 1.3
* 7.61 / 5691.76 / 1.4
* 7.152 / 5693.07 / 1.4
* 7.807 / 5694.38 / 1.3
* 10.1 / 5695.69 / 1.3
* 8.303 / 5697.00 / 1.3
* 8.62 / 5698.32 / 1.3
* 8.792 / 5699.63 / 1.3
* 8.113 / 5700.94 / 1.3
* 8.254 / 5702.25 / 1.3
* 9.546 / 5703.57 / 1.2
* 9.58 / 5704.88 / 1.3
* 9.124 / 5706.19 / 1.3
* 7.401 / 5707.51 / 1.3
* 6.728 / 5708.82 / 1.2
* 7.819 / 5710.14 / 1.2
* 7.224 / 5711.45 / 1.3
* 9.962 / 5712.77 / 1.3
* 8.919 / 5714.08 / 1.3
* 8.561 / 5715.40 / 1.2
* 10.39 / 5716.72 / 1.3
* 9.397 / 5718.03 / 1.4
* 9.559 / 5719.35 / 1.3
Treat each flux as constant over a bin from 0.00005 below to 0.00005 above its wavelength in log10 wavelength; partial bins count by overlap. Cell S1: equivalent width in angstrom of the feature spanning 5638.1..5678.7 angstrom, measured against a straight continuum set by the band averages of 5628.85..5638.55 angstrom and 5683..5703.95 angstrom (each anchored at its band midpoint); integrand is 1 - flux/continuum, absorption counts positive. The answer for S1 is 2.5 angstrom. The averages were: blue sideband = 9.47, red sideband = 8.87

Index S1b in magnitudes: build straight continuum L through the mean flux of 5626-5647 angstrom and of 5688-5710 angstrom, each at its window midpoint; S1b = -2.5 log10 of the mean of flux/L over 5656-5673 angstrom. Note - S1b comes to 0.075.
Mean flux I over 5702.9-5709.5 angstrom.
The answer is 8.47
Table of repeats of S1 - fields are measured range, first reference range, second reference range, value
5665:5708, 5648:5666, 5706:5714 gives -2.7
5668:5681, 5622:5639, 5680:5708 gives 0.7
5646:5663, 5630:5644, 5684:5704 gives 1.4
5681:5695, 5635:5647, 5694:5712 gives -0.6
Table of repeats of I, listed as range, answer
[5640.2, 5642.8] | 9.29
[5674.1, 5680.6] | 8.43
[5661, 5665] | 9.06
